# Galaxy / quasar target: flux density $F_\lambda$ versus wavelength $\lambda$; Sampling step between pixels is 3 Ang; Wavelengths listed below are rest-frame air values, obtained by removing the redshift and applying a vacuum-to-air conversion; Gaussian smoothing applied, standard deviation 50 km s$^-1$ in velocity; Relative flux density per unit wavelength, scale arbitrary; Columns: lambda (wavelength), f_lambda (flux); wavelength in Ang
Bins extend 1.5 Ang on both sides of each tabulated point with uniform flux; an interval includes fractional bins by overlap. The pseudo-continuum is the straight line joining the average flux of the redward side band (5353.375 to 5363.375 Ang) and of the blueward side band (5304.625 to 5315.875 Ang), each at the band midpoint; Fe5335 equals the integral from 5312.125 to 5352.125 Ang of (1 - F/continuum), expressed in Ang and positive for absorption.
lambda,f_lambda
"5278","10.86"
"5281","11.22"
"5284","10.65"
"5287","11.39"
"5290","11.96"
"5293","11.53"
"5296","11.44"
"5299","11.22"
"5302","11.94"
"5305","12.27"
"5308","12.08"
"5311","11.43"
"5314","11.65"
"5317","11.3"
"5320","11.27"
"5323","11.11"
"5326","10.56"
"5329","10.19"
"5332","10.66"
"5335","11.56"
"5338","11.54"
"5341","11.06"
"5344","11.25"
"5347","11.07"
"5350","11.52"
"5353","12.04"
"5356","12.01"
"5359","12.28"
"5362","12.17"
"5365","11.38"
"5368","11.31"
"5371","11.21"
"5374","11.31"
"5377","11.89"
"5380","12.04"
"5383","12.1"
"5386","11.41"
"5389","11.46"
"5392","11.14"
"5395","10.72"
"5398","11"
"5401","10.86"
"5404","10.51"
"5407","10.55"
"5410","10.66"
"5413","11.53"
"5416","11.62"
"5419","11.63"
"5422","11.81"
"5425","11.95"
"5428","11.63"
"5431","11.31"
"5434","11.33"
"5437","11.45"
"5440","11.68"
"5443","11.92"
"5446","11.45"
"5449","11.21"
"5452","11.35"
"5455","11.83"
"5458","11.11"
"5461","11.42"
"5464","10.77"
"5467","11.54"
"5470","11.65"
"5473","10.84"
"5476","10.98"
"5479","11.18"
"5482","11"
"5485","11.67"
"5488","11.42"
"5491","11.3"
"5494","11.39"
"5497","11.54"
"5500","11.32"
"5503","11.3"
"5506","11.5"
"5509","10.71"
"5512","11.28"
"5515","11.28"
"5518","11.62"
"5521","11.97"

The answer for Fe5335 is 2.7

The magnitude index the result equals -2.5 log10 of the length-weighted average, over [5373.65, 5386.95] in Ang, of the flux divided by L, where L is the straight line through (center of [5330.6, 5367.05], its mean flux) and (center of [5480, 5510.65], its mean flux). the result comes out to -0.029 mag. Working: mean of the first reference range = 11.5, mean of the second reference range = 11.3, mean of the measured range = 11.8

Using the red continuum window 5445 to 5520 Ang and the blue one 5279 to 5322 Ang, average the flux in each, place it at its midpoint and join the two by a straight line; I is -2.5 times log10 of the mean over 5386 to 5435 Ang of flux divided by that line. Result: 0.015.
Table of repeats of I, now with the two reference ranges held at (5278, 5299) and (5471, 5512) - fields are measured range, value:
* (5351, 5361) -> -0.073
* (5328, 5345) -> 0.023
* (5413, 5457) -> -0.029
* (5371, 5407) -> 0.001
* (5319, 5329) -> 0.045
